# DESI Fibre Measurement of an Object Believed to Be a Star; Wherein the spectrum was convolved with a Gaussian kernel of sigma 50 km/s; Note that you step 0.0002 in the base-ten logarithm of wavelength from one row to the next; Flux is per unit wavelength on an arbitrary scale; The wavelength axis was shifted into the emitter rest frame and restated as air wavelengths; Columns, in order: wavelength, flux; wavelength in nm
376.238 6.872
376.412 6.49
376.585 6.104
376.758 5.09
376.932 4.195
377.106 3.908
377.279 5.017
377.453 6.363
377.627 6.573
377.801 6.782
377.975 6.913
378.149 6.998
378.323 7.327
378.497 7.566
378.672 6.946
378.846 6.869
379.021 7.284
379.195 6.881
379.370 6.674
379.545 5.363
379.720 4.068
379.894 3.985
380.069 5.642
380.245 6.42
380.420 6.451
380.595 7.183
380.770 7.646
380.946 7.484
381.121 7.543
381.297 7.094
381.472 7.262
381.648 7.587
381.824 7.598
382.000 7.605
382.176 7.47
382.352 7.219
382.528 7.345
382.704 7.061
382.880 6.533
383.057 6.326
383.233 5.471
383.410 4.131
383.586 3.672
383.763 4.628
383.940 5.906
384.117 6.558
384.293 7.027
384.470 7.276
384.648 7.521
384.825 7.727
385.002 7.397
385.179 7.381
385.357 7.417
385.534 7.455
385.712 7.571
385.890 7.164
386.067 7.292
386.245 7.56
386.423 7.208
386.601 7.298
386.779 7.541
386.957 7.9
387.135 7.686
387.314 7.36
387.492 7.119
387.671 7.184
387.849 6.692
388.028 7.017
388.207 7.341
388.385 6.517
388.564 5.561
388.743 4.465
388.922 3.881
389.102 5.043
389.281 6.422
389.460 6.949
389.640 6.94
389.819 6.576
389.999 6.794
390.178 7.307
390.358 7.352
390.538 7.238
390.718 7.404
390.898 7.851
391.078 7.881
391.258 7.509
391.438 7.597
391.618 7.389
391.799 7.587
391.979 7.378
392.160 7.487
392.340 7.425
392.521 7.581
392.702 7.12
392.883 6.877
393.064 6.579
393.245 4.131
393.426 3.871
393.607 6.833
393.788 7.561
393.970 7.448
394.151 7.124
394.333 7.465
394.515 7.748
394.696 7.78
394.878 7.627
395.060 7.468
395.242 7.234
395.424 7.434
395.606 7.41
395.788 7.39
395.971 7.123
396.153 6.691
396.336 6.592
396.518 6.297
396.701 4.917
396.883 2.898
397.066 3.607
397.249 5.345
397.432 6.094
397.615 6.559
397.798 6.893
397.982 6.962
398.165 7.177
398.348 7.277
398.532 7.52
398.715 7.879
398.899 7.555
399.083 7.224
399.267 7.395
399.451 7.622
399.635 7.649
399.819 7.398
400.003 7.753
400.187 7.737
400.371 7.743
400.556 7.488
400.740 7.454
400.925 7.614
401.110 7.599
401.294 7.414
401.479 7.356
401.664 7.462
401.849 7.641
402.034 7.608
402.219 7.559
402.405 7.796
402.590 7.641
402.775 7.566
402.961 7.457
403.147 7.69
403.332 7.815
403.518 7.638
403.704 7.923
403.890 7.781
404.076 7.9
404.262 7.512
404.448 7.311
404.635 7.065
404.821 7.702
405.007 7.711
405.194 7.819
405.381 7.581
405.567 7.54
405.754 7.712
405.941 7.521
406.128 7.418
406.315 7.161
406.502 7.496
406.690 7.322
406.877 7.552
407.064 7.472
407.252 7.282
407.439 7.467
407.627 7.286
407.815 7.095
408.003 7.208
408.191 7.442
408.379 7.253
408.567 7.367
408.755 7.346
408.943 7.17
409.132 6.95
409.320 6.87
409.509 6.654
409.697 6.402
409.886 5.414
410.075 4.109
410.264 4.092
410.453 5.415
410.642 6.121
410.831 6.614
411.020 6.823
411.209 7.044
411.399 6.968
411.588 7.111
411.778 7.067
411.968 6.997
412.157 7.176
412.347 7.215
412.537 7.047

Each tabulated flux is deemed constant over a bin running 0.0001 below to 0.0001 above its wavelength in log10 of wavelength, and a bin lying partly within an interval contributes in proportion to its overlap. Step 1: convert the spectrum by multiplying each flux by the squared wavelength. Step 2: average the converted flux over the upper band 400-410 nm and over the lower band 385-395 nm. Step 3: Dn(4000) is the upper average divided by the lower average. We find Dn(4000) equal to 1.1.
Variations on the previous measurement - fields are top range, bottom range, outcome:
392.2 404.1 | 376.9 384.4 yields 1.21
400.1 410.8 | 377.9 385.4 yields 1.23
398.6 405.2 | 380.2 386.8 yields 1.21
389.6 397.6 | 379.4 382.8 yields 1.08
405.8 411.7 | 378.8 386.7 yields 1.16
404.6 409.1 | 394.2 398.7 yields 1.17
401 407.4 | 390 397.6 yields 1.17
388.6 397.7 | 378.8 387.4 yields 1.03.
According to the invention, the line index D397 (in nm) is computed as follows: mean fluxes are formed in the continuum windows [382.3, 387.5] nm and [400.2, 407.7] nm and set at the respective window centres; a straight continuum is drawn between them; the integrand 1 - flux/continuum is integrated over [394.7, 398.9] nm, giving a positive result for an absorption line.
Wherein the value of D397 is 0.39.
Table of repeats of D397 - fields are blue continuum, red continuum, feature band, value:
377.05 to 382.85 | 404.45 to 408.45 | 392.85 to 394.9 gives 0.103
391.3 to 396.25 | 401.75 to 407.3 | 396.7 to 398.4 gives 0.347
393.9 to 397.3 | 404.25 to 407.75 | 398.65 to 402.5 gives -0.298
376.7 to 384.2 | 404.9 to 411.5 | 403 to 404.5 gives -0.188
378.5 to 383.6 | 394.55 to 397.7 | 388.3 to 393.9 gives -0.197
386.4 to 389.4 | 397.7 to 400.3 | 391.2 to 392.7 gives -0.125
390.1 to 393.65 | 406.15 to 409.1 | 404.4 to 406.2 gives -0.066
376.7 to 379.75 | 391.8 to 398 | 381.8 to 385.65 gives -0.192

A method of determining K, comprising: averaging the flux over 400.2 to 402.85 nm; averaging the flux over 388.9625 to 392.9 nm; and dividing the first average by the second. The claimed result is 1.1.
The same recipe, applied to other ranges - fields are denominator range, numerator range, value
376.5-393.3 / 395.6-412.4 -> 1.05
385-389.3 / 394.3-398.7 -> 0.97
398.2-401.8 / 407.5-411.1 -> 0.86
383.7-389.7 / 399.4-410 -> 1.09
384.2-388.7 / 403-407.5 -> 1.05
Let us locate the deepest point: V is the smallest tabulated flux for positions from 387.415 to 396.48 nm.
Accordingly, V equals 3.871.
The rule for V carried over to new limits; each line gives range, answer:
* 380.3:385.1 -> 3.672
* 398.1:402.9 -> 7.177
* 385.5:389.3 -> 3.881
